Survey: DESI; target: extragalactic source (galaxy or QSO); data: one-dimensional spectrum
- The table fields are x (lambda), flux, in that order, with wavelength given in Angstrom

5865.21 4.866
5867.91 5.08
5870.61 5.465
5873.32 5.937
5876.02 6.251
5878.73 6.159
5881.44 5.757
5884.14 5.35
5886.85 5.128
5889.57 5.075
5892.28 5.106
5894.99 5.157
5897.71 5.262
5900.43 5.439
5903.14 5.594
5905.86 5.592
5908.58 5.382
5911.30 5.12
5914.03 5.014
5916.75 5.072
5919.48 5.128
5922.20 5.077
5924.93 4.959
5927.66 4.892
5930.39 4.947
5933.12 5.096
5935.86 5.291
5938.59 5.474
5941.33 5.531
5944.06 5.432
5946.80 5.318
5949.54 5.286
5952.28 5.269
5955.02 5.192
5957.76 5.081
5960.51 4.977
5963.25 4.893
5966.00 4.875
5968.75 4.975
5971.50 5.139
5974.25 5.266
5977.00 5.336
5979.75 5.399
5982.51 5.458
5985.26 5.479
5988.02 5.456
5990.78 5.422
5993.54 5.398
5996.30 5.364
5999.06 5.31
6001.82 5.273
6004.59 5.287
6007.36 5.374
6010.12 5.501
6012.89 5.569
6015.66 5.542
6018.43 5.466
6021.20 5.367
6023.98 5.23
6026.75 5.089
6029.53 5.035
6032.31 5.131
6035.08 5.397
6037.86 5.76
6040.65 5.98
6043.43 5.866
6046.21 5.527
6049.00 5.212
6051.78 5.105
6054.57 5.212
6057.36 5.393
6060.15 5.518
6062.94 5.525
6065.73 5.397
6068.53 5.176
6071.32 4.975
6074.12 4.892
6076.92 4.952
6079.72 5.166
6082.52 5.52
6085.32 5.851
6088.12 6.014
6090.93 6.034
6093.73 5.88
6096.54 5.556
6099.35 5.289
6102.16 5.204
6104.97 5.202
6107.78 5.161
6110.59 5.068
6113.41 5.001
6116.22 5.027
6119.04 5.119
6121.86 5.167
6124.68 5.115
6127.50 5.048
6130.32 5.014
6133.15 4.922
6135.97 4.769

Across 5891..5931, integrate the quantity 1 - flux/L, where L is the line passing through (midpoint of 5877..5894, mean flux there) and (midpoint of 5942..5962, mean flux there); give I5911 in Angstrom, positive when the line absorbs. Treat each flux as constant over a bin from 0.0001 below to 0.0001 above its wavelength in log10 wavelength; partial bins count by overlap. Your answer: 1.3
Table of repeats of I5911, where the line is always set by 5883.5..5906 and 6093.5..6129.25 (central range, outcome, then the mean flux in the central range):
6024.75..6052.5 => -1.0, 5.41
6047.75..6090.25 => -1.0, 5.34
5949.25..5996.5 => 0.2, 5.23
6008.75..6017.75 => -0.5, 5.53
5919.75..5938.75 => 0.7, 5.08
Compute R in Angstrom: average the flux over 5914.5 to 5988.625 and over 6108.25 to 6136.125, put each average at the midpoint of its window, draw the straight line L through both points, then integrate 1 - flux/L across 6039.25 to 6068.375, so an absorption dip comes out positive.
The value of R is -2.0 Angstrom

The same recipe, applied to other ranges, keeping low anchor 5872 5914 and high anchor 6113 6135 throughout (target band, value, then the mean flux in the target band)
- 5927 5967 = 1.45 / 5.18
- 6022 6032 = 0.18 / 5.13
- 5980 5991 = -0.31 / 5.45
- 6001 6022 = -0.69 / 5.43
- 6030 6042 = -0.73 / 5.52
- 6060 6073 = -0.34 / 5.29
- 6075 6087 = -0.56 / 5.37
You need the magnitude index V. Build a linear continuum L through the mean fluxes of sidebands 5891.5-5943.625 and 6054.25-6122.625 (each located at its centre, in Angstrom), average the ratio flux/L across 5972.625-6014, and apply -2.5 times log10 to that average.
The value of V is -0.02 mag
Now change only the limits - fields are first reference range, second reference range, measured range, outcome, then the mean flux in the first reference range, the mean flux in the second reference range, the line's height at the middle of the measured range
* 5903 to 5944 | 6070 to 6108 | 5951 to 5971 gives 0.045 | 5.21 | 5.42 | 5.25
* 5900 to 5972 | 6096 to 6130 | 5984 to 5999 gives -0.049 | 5.18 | 5.15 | 5.17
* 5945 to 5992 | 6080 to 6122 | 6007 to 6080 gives -0.004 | 5.23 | 5.41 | 5.33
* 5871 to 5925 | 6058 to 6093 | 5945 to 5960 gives 0.037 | 5.39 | 5.43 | 5.4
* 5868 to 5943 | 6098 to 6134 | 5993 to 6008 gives -0.019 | 5.34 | 5.11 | 5.23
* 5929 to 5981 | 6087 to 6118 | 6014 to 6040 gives -0.012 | 5.2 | 5.39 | 5.29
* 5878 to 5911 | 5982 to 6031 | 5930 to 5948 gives 0.013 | 5.39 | 5.37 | 5.38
